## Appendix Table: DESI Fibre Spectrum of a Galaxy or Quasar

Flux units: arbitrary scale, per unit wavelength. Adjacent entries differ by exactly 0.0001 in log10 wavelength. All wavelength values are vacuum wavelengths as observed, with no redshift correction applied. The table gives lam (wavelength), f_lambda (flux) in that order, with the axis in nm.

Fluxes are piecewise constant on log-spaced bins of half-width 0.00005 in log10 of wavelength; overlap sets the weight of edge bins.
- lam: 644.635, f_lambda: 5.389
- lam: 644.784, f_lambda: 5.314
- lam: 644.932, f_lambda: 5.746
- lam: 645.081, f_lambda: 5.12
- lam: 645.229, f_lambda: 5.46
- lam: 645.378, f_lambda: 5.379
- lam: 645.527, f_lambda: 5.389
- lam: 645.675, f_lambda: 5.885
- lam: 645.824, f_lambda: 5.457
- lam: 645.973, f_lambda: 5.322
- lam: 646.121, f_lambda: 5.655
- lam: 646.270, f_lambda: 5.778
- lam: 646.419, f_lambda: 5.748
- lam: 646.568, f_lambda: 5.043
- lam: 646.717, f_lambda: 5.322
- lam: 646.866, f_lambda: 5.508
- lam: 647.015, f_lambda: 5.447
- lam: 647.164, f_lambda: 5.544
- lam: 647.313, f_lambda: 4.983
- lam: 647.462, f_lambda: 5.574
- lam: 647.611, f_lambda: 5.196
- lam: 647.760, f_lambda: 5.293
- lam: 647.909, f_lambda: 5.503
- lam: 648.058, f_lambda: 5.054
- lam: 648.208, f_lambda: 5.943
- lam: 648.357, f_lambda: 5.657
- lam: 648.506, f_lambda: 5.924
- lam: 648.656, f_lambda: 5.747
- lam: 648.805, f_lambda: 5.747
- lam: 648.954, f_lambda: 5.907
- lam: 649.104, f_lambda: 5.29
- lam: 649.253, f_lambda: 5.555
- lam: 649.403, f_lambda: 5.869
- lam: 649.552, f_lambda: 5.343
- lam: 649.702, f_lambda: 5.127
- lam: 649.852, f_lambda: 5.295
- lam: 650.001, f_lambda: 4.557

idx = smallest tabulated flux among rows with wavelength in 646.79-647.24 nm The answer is 5.447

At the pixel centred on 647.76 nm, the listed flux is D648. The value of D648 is 5.293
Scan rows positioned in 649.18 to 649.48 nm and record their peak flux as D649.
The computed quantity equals 5.869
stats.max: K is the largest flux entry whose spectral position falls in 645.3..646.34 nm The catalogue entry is 5.885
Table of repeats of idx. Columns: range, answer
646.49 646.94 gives 5.043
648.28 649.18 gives 5.29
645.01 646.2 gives 5.12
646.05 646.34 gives 5.655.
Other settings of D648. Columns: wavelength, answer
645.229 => 5.46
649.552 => 5.343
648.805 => 5.747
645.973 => 5.322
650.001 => 4.557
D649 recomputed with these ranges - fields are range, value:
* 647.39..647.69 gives 5.574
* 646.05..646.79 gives 5.778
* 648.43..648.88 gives 5.924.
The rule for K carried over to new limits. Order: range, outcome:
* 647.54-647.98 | 5.503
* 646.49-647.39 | 5.544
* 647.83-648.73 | 5.943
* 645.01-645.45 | 5.46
